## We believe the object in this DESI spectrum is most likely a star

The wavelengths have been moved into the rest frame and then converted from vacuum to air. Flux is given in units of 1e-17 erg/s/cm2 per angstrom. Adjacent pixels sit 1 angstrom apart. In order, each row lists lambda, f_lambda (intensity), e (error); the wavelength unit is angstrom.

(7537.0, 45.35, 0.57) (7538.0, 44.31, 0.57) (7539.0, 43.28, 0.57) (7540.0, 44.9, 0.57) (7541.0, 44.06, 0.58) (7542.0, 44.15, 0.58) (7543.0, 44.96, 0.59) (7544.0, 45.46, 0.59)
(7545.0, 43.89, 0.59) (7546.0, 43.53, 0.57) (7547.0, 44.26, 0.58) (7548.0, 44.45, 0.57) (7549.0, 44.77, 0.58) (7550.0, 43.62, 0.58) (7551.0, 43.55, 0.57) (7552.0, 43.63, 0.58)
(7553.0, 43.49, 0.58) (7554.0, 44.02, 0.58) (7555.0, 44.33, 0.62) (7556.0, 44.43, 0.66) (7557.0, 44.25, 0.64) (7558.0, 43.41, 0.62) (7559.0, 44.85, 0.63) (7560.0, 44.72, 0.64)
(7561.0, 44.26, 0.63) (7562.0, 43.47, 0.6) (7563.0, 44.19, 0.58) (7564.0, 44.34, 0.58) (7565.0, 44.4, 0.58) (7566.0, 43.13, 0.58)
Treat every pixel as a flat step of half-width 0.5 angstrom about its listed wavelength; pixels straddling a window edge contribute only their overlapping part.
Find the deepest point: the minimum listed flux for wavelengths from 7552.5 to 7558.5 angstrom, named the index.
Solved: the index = 43.41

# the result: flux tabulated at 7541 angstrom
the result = 44.06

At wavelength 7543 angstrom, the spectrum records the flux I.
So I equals 44.96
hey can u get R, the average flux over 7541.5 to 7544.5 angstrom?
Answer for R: 44.9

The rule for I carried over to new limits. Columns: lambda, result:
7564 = 44.34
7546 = 43.53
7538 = 44.31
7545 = 43.89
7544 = 45.46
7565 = 44.4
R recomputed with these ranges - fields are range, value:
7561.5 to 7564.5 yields 44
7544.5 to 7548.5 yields 44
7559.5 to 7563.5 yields 44.2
